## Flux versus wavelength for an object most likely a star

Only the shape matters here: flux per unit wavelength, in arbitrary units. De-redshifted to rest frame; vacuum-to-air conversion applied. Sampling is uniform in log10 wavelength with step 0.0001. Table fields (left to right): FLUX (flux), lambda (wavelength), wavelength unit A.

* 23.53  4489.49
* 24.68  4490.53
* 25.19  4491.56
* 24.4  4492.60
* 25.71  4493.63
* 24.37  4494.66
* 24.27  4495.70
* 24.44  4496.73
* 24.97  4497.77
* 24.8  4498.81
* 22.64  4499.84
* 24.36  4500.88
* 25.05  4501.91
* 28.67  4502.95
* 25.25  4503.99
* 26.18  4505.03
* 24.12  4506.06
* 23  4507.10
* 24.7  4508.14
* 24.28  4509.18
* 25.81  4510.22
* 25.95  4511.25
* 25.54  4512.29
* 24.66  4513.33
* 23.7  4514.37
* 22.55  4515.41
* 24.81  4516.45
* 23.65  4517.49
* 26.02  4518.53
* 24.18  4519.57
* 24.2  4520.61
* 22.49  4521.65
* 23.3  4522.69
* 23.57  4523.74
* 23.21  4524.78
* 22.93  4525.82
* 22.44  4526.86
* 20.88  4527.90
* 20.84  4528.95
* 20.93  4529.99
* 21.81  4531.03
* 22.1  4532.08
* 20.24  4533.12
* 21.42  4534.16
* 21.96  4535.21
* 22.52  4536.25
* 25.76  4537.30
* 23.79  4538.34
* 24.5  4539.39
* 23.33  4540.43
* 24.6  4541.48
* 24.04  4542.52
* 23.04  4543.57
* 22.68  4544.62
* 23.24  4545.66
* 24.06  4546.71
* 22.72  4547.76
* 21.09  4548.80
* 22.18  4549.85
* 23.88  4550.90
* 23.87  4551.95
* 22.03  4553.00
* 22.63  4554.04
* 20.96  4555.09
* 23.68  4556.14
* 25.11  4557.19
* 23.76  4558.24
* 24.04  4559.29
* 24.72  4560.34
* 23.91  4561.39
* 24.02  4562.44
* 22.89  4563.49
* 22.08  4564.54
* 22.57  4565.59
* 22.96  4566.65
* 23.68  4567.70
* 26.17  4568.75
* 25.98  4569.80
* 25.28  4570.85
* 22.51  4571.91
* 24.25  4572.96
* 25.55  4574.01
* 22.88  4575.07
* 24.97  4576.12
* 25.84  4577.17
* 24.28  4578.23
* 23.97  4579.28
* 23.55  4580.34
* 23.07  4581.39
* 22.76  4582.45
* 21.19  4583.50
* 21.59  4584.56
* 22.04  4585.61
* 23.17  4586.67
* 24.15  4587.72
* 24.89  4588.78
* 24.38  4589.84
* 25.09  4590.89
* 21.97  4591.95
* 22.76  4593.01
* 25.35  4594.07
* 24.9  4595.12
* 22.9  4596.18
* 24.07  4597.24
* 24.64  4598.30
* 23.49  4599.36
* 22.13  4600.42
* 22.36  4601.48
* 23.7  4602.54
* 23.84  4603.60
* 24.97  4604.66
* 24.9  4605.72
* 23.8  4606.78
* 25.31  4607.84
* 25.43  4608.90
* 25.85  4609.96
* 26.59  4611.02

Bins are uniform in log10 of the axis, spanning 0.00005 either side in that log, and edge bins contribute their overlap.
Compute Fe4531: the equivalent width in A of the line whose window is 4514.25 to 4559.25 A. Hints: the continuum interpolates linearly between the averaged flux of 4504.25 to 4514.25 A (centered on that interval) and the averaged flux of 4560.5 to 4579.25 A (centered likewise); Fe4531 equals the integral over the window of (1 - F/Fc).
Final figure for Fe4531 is 2.7 A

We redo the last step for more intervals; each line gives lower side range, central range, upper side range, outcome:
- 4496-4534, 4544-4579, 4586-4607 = 0.3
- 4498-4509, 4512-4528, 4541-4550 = 0.3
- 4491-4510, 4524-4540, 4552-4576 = 1.3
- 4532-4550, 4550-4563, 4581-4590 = -0.3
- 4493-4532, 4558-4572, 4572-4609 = 0.0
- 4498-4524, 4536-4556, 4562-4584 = 0.8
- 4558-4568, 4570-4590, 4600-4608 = -0.1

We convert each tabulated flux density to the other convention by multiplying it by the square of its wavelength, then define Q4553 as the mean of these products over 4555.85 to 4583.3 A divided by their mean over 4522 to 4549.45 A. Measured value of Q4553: 1.07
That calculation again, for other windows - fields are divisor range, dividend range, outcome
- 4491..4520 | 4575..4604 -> 0.99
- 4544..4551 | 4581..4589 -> 1.02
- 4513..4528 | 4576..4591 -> 1.03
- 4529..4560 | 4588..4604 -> 1.06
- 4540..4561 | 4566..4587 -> 1.03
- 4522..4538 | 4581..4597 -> 1.08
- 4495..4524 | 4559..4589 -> 1.00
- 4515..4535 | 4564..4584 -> 1.07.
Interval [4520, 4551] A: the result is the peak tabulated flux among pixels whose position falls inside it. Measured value 25.76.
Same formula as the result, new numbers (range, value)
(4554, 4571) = 26.17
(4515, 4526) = 26.02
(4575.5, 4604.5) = 25.84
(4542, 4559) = 25.11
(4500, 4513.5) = 28.67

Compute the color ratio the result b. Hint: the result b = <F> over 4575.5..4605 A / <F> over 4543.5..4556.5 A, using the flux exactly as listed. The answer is 1.04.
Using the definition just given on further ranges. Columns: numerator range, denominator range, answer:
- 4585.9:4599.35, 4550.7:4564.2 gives 1.02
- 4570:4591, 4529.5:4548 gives 1.04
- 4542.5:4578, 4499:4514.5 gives 0.95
